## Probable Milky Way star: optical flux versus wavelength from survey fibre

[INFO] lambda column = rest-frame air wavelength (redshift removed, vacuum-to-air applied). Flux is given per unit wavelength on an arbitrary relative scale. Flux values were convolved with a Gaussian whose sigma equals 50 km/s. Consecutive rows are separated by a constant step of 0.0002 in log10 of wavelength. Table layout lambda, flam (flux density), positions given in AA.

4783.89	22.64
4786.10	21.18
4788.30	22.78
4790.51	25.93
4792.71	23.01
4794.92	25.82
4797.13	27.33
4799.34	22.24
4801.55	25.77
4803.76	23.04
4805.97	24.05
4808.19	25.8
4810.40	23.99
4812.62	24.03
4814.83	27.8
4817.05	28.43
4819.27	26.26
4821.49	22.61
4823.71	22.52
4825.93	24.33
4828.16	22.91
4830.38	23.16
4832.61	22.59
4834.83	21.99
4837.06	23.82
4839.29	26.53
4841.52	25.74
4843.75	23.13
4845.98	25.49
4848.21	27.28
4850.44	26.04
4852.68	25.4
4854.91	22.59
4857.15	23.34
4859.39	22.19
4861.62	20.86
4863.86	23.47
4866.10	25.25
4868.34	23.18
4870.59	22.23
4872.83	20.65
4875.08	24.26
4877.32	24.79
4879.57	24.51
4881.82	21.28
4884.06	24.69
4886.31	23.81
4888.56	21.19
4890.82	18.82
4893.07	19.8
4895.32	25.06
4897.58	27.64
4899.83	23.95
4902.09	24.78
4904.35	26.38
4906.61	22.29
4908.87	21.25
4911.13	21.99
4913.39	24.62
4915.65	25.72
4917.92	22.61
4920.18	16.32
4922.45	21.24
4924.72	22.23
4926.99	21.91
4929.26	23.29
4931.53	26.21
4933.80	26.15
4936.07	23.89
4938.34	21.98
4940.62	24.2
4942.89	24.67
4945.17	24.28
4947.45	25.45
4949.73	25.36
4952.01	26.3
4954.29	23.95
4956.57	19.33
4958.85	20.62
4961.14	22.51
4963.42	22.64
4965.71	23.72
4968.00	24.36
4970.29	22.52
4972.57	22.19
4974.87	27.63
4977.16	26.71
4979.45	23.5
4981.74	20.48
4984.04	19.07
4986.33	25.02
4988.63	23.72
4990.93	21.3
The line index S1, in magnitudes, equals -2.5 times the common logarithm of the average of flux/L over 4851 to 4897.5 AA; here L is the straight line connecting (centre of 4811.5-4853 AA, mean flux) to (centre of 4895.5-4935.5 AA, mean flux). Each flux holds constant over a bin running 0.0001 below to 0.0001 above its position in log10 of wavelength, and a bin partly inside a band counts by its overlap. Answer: 0.05 mag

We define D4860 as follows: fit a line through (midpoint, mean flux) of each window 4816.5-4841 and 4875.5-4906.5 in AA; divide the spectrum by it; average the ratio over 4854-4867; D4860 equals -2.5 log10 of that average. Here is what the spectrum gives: 0.04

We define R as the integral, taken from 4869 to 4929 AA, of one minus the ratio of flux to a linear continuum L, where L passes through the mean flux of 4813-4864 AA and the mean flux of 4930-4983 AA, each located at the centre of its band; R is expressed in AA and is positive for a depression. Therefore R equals 3.01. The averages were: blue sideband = 24.3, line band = 22.9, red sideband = 23.8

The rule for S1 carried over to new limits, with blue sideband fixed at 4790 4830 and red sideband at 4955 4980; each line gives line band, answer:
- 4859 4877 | 0.06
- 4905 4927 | 0.08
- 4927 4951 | -0.04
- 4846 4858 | -0.03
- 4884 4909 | 0.03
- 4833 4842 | 0.01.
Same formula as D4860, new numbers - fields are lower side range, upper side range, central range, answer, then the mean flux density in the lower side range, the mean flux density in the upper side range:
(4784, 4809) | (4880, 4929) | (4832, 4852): -0.05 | 24.2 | 22.8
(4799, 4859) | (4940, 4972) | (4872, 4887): 0.03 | 24.5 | 23.5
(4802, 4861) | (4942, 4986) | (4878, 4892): 0.07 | 24.4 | 23.5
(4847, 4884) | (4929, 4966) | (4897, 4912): -0.01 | 23.6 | 23.8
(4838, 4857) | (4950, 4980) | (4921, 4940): 0.04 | 25.2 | 23.6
